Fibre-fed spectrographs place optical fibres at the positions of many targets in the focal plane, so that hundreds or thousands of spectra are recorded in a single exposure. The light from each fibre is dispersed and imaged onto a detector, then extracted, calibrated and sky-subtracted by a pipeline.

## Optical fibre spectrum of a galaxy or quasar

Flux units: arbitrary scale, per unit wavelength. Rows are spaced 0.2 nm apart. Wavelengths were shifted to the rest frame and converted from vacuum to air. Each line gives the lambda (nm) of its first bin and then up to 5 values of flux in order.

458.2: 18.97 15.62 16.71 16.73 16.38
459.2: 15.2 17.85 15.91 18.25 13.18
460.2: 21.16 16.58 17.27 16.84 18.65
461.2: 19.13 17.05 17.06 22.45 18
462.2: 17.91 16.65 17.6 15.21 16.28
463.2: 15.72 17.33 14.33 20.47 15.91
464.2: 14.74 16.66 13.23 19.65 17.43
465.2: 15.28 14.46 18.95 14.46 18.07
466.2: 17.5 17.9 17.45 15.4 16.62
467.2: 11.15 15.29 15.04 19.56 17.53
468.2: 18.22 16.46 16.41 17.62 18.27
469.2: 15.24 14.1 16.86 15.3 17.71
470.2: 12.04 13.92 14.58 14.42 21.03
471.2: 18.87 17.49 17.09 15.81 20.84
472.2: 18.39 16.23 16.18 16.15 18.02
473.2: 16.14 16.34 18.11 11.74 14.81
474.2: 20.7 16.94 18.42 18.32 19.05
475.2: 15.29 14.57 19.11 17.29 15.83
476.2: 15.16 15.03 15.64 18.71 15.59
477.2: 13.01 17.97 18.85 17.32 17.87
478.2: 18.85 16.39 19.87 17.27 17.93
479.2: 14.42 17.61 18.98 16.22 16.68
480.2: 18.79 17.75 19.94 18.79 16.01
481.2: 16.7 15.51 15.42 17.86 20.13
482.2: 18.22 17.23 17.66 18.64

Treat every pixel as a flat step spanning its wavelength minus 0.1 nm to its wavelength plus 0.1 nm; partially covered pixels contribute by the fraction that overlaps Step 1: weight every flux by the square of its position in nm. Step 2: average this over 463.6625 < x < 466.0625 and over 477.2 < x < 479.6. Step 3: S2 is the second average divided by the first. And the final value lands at 1.1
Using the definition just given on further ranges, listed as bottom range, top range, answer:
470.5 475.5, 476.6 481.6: 1.04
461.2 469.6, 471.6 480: 1.06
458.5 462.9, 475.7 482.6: 1.07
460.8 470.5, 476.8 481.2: 1.11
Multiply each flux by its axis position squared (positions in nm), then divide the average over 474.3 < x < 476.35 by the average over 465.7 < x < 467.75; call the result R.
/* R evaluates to 1.1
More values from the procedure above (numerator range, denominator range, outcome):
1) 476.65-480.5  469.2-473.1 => 1.08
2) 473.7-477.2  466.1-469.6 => 1.03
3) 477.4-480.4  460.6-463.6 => 1.09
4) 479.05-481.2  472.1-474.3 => 1.08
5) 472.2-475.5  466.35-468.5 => 1.05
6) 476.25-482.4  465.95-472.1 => 1.09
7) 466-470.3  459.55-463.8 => 0.97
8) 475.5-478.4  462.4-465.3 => 1.09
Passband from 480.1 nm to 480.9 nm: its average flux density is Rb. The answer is 18.8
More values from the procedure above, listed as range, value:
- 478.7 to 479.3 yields 16.5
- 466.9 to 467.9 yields 15.5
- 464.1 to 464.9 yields 16.1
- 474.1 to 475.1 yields 18.7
